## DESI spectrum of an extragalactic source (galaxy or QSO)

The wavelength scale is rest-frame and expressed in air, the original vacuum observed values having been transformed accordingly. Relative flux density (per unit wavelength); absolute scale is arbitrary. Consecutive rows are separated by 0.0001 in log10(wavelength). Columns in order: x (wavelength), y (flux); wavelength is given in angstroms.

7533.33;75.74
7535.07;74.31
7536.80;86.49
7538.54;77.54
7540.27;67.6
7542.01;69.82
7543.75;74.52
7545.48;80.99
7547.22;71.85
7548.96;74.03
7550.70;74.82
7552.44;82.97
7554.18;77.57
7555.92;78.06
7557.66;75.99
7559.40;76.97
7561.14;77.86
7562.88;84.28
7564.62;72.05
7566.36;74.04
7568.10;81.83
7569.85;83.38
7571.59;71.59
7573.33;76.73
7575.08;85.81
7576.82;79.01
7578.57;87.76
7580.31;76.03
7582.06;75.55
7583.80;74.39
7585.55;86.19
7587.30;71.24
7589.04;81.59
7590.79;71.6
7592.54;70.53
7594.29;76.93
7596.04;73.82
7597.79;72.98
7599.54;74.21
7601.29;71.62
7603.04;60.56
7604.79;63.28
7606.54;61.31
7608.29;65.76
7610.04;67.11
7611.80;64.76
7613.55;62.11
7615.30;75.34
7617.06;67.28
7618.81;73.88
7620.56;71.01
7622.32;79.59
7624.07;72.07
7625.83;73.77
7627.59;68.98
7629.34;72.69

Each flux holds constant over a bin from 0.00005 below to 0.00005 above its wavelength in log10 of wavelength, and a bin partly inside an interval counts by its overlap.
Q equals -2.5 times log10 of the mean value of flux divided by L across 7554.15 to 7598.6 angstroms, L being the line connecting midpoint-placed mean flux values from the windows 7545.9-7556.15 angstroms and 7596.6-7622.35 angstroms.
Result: -0.06 mag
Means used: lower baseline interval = 76.6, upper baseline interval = 68.4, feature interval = 77.5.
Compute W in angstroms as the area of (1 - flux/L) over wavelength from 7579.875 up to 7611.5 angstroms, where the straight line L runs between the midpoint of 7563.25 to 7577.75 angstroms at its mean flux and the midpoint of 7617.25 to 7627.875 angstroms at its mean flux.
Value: 1.7 angstroms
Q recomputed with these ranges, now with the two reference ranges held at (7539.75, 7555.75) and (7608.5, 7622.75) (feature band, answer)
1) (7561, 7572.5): -0.06 mag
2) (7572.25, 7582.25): -0.11 mag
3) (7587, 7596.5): -0.04 mag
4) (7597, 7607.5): 0.05 mag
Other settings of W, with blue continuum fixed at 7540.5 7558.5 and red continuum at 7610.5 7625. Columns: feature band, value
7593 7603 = -0.07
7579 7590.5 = -0.71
